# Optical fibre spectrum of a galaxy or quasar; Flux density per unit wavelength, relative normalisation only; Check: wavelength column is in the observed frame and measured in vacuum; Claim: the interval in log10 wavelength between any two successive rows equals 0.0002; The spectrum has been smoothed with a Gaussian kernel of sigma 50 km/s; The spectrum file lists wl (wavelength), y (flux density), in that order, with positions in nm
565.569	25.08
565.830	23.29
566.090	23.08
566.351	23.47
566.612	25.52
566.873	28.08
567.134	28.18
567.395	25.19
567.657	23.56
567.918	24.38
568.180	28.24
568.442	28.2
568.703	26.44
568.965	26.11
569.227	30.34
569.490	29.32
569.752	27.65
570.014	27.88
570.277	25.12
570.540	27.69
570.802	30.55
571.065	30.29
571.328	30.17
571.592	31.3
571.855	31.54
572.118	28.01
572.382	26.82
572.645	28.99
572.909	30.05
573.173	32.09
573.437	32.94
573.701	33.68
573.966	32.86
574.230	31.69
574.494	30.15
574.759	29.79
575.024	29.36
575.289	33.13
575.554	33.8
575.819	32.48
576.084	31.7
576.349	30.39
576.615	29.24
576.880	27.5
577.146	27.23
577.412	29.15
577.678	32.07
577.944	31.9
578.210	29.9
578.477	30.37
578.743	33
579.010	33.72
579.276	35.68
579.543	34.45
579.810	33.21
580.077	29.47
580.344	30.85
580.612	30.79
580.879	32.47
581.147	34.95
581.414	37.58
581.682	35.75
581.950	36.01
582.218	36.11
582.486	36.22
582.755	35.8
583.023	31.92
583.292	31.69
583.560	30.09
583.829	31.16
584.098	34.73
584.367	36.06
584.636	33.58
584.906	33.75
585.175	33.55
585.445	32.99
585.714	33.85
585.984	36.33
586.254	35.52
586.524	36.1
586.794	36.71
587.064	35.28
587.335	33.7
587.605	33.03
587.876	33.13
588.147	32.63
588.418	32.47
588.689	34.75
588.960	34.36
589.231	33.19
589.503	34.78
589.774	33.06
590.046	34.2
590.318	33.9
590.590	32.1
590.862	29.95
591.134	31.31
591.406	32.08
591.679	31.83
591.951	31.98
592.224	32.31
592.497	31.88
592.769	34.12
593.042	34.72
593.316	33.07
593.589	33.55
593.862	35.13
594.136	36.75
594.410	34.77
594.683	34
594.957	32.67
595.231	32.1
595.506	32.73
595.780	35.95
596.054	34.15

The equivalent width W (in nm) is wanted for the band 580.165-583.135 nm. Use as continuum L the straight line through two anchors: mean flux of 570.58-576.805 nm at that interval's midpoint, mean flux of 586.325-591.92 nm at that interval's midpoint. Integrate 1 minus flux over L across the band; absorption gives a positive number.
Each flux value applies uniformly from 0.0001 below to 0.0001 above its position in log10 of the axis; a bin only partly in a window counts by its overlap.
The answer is -0.20 nm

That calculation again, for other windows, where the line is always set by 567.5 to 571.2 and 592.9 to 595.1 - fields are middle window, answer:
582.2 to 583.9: -0.10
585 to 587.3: -0.20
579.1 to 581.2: -0.15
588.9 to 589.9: -0.02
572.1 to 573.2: -0.02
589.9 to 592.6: 0.11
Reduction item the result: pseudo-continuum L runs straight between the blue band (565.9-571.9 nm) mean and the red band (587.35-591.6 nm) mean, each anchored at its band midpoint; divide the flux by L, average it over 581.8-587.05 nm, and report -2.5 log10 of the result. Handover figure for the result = -0.09 mag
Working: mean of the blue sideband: 27.4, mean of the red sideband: 33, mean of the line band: 34.4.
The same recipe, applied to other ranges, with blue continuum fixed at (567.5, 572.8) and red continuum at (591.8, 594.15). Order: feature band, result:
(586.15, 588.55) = -0.07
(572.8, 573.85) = -0.12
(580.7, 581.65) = -0.14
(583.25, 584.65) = -0.05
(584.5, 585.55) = -0.06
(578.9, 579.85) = -0.14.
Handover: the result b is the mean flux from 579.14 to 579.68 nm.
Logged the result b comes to 35.1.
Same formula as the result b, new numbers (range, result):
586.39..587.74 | 35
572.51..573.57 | 31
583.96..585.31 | 34.3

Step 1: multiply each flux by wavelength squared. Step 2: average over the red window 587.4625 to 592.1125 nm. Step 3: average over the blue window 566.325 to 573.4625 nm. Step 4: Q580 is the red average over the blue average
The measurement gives 1.2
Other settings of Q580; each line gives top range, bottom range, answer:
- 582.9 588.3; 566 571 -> 1.33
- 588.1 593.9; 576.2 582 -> 1.07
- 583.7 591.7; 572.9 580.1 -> 1.11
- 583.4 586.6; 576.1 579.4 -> 1.13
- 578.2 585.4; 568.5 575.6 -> 1.16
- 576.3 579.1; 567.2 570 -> 1.16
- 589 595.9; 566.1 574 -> 1.27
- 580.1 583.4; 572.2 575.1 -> 1.14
